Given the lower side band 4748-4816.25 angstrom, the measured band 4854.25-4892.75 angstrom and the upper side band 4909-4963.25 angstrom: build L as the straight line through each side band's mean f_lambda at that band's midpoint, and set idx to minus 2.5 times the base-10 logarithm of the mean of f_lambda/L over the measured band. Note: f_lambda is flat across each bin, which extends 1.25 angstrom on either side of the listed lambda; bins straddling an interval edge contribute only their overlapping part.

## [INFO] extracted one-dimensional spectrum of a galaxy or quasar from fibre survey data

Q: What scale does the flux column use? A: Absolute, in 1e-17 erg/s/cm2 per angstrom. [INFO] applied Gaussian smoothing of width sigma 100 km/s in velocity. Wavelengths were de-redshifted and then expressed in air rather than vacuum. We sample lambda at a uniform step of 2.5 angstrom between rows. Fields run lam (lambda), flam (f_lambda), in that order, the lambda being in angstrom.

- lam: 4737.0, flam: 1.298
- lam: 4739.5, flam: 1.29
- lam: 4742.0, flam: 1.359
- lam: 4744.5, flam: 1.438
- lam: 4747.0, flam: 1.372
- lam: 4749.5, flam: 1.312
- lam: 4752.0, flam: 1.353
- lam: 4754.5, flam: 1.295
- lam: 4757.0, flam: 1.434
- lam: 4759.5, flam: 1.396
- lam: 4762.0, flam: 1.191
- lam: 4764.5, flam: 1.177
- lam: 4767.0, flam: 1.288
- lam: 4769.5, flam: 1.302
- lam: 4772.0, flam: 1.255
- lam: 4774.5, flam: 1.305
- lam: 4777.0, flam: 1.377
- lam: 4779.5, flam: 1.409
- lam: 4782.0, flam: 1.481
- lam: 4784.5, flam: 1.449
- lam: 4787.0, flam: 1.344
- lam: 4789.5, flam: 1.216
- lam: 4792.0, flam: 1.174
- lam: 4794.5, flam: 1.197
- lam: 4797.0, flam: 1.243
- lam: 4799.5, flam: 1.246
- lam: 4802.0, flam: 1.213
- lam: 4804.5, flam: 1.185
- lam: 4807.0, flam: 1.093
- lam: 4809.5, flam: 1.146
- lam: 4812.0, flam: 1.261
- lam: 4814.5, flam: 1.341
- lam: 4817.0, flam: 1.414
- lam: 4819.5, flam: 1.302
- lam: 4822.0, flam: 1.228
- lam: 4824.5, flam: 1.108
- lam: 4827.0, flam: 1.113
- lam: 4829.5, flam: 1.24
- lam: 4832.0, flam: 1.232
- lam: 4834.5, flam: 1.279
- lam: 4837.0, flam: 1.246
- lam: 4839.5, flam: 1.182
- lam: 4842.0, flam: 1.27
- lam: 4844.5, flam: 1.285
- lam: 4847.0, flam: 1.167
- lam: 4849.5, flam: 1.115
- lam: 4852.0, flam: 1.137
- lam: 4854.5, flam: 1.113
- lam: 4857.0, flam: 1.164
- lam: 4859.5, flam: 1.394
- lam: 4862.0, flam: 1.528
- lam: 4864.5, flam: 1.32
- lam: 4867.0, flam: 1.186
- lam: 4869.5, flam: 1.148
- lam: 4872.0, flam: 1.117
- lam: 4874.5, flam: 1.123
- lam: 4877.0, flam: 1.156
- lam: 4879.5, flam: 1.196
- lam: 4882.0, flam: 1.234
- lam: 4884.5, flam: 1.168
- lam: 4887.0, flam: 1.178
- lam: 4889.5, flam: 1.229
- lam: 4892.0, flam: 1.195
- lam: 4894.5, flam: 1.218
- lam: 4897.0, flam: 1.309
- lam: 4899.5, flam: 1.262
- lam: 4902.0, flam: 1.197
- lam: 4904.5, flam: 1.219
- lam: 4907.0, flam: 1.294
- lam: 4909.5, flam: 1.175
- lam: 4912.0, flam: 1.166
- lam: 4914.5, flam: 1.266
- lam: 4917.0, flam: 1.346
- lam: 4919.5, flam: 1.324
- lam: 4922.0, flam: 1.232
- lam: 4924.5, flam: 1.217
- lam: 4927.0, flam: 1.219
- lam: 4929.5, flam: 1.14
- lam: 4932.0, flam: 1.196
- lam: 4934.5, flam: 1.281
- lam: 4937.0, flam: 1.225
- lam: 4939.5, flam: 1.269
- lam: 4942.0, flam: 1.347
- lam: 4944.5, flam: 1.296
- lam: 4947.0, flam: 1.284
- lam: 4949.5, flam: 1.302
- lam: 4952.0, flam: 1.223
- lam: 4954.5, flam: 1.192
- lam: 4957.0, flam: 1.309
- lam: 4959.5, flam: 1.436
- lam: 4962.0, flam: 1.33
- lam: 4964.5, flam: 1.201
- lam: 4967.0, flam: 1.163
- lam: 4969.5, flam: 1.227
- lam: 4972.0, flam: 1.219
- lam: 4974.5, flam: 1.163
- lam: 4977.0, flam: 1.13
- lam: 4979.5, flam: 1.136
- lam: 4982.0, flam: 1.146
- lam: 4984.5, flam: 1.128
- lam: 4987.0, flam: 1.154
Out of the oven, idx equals 0.05 mag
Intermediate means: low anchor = 1.29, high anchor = 1.26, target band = 1.22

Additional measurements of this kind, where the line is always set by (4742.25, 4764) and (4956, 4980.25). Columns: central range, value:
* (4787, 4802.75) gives 0.08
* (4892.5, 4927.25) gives 0.01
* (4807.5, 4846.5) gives 0.06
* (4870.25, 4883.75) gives 0.10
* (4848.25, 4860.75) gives 0.09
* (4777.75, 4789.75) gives -0.05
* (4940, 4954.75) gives -0.03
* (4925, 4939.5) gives 0.03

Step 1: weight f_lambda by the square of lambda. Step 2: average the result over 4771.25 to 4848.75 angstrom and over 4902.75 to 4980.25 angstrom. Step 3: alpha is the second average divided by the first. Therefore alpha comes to 1.0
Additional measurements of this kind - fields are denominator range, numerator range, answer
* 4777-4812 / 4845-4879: 0.98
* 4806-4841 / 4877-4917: 1.03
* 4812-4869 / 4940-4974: 1.07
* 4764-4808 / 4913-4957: 1.05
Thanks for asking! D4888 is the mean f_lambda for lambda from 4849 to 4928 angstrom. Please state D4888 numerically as 1.22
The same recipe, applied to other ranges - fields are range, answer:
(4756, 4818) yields 1.28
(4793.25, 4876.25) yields 1.22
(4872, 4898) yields 1.2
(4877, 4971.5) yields 1.24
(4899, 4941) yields 1.24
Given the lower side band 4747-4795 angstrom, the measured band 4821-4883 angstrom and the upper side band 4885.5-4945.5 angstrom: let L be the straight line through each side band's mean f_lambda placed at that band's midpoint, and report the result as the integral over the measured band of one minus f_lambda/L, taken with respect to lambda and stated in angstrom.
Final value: 3.1 angstrom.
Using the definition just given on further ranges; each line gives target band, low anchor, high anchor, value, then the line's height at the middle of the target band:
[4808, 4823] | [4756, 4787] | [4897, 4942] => 0.3 angstrom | 1.31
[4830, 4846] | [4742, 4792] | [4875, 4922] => 0.4 angstrom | 1.28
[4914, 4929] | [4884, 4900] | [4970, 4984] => -0.7 angstrom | 1.2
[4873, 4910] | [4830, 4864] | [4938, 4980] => 1.0 angstrom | 1.24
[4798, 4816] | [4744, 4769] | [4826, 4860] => 0.6 angstrom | 1.25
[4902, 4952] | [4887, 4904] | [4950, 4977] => -0.6 angstrom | 1.24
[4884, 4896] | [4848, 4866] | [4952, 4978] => 0.4 angstrom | 1.25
